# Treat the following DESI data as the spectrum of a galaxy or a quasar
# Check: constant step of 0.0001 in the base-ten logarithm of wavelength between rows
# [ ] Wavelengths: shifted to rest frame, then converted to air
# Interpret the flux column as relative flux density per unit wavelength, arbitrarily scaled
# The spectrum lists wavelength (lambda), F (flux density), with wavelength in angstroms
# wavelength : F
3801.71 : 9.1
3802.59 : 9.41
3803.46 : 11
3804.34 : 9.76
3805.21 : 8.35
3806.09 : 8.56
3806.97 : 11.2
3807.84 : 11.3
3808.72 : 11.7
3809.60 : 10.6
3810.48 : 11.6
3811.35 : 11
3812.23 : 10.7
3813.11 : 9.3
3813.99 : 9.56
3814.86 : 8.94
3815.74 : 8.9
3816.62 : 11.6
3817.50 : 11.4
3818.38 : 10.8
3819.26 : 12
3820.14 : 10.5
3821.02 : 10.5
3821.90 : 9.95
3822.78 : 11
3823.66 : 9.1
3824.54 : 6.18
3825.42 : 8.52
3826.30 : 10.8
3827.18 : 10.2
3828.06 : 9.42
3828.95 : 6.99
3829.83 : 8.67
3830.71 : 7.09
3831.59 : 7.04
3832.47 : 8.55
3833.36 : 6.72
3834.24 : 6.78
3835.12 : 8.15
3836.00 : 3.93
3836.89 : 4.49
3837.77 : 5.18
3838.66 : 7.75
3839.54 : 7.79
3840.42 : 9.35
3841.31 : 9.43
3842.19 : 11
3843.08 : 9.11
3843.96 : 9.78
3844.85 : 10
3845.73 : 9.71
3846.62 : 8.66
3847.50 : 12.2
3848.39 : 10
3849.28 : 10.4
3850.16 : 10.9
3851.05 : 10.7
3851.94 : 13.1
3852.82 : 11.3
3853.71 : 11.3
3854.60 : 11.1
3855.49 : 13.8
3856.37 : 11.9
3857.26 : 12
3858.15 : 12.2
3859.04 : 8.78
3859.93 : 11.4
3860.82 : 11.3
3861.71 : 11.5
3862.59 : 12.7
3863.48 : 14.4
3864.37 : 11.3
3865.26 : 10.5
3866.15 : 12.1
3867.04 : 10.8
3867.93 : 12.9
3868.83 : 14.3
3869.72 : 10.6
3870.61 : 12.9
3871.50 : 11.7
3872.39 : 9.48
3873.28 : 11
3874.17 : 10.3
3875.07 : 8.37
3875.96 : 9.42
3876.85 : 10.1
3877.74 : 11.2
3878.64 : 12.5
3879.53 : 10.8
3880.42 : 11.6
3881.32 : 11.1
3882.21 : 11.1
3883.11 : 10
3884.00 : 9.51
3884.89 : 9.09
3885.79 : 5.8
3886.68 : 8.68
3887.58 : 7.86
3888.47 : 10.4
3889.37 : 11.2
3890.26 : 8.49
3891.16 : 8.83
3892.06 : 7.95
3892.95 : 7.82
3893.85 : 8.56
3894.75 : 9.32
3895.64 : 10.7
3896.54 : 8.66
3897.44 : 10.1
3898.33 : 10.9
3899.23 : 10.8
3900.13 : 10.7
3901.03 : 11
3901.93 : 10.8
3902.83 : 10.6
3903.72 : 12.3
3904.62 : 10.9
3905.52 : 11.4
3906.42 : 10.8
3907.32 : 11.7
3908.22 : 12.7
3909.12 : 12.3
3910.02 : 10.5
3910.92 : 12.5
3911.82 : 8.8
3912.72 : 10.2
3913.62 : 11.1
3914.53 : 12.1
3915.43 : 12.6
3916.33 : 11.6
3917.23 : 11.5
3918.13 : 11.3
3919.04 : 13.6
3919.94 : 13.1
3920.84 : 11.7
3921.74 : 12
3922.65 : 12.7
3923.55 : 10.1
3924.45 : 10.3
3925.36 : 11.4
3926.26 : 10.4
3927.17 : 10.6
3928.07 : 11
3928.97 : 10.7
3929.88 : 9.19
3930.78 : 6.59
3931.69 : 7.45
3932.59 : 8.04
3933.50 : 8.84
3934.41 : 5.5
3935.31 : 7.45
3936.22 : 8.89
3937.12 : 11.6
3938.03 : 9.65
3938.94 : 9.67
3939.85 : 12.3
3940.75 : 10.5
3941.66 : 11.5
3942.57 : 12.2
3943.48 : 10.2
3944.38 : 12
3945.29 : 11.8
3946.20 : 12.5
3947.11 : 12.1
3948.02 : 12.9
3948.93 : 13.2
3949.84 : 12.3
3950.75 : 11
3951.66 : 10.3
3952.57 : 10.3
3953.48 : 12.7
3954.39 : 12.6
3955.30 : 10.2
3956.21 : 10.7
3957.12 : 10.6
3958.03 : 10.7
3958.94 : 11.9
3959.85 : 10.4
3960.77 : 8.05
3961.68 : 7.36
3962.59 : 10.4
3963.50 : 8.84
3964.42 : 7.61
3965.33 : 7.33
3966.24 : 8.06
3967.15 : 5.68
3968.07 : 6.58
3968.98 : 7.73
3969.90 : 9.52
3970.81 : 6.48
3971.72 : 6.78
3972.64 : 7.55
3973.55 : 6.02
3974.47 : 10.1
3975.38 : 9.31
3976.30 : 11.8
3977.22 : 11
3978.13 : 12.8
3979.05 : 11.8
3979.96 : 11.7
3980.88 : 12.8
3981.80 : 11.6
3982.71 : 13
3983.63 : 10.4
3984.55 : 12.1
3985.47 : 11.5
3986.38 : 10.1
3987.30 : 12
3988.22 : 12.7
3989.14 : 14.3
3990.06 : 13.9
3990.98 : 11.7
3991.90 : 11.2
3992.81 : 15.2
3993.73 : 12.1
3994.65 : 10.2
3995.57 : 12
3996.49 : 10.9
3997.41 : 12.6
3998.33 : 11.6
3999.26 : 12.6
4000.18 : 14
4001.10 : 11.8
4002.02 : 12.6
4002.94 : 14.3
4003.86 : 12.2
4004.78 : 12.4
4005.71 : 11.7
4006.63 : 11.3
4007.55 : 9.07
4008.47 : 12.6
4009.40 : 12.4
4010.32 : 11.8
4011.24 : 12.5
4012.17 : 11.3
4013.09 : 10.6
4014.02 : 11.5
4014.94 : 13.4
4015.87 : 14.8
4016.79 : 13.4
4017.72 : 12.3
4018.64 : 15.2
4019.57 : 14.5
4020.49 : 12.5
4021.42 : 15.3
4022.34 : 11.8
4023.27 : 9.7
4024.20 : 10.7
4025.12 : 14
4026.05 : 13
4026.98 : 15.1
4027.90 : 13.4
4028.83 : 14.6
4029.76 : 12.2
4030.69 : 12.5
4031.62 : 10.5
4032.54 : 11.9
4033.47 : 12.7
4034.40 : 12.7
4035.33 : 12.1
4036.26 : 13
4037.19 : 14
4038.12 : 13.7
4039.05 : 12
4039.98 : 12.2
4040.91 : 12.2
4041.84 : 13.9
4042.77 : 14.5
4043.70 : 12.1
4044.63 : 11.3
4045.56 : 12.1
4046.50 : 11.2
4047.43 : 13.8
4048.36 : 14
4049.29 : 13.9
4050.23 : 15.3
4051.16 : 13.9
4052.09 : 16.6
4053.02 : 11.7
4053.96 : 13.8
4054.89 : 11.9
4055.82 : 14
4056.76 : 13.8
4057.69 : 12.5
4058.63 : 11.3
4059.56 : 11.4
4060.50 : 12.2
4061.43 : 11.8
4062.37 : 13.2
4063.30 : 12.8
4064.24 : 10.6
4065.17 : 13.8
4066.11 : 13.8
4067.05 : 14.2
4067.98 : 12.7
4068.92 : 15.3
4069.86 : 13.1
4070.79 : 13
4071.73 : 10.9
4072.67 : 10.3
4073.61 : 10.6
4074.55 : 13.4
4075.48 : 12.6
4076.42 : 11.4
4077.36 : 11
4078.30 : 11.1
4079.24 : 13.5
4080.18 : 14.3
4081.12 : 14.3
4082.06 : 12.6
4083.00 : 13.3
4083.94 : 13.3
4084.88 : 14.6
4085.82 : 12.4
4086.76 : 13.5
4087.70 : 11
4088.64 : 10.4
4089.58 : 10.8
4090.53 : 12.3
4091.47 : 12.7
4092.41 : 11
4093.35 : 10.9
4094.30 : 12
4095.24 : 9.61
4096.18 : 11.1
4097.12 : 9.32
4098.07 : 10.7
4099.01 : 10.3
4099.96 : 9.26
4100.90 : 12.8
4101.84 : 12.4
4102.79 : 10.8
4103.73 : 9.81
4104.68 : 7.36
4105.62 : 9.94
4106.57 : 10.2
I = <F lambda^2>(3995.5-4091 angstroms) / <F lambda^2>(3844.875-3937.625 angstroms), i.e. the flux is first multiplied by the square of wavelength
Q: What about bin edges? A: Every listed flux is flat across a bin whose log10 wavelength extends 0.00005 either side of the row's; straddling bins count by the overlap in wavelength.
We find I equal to 1.29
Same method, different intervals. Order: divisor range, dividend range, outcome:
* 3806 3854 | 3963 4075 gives 1.40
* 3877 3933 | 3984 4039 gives 1.26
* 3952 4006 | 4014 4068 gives 1.24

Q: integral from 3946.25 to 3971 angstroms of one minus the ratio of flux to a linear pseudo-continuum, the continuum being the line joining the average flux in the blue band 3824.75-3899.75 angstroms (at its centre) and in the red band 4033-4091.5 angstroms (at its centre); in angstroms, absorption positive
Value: 3.00 angstroms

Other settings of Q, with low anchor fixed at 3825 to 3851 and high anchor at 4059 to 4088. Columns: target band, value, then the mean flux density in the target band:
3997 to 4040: -3.29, 12.6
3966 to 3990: 1.78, 10.2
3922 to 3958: -0.72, 10.6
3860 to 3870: -3.27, 12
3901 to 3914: -1.83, 11.2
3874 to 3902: -0.95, 9.78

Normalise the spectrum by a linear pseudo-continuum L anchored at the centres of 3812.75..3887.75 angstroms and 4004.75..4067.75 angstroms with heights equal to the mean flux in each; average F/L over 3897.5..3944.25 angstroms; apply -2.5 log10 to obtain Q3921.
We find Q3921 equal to 0.03 mag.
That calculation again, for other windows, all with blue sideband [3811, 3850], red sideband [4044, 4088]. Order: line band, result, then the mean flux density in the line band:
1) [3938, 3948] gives -0.06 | 11.4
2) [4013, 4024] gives -0.07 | 12.9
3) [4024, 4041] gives -0.04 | 12.8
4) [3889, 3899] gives 0.08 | 9.34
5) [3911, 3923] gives -0.12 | 11.7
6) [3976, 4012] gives -0.04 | 12.1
